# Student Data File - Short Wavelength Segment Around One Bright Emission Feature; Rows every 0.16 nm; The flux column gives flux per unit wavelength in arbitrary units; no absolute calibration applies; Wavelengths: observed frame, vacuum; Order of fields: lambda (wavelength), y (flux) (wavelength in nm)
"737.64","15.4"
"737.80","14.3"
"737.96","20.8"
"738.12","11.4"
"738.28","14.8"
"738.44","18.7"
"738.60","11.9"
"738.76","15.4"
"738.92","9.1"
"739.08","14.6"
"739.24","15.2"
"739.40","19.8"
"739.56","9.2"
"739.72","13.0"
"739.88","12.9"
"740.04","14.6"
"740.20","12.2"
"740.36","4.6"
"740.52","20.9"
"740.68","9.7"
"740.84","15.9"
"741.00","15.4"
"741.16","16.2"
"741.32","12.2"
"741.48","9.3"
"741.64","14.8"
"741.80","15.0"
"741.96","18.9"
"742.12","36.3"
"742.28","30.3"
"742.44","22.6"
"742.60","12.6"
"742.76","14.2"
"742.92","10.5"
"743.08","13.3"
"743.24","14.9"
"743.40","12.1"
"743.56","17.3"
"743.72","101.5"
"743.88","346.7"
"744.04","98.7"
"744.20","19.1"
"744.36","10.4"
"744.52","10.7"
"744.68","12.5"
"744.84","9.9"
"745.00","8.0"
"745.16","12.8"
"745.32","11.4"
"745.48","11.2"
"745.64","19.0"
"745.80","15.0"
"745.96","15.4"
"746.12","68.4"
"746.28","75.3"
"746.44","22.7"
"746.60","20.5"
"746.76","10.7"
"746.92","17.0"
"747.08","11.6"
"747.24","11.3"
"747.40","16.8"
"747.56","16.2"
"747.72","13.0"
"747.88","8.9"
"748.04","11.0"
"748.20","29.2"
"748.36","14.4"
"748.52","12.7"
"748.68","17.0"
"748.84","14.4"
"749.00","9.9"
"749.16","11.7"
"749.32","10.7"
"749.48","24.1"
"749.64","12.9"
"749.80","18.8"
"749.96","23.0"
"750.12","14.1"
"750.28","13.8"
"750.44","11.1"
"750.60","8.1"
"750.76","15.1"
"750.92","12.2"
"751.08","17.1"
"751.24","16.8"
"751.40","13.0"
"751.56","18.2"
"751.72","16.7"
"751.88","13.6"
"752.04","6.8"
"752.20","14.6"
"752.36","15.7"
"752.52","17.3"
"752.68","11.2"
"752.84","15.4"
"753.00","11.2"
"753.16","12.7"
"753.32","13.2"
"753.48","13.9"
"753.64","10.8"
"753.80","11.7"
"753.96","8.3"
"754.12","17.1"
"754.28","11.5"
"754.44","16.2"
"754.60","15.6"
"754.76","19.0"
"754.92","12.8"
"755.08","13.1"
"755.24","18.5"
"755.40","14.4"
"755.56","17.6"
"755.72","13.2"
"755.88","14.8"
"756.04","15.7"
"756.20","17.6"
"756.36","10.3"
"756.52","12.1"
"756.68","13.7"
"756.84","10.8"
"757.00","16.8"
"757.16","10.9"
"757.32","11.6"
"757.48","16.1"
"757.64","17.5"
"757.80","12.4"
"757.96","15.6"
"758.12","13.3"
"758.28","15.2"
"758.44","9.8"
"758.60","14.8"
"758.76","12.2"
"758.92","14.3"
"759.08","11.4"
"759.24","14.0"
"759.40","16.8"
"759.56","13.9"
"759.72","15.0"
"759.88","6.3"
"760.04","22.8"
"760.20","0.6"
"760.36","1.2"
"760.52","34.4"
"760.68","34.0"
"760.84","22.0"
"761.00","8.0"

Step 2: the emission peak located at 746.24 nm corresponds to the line [N II] 6583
